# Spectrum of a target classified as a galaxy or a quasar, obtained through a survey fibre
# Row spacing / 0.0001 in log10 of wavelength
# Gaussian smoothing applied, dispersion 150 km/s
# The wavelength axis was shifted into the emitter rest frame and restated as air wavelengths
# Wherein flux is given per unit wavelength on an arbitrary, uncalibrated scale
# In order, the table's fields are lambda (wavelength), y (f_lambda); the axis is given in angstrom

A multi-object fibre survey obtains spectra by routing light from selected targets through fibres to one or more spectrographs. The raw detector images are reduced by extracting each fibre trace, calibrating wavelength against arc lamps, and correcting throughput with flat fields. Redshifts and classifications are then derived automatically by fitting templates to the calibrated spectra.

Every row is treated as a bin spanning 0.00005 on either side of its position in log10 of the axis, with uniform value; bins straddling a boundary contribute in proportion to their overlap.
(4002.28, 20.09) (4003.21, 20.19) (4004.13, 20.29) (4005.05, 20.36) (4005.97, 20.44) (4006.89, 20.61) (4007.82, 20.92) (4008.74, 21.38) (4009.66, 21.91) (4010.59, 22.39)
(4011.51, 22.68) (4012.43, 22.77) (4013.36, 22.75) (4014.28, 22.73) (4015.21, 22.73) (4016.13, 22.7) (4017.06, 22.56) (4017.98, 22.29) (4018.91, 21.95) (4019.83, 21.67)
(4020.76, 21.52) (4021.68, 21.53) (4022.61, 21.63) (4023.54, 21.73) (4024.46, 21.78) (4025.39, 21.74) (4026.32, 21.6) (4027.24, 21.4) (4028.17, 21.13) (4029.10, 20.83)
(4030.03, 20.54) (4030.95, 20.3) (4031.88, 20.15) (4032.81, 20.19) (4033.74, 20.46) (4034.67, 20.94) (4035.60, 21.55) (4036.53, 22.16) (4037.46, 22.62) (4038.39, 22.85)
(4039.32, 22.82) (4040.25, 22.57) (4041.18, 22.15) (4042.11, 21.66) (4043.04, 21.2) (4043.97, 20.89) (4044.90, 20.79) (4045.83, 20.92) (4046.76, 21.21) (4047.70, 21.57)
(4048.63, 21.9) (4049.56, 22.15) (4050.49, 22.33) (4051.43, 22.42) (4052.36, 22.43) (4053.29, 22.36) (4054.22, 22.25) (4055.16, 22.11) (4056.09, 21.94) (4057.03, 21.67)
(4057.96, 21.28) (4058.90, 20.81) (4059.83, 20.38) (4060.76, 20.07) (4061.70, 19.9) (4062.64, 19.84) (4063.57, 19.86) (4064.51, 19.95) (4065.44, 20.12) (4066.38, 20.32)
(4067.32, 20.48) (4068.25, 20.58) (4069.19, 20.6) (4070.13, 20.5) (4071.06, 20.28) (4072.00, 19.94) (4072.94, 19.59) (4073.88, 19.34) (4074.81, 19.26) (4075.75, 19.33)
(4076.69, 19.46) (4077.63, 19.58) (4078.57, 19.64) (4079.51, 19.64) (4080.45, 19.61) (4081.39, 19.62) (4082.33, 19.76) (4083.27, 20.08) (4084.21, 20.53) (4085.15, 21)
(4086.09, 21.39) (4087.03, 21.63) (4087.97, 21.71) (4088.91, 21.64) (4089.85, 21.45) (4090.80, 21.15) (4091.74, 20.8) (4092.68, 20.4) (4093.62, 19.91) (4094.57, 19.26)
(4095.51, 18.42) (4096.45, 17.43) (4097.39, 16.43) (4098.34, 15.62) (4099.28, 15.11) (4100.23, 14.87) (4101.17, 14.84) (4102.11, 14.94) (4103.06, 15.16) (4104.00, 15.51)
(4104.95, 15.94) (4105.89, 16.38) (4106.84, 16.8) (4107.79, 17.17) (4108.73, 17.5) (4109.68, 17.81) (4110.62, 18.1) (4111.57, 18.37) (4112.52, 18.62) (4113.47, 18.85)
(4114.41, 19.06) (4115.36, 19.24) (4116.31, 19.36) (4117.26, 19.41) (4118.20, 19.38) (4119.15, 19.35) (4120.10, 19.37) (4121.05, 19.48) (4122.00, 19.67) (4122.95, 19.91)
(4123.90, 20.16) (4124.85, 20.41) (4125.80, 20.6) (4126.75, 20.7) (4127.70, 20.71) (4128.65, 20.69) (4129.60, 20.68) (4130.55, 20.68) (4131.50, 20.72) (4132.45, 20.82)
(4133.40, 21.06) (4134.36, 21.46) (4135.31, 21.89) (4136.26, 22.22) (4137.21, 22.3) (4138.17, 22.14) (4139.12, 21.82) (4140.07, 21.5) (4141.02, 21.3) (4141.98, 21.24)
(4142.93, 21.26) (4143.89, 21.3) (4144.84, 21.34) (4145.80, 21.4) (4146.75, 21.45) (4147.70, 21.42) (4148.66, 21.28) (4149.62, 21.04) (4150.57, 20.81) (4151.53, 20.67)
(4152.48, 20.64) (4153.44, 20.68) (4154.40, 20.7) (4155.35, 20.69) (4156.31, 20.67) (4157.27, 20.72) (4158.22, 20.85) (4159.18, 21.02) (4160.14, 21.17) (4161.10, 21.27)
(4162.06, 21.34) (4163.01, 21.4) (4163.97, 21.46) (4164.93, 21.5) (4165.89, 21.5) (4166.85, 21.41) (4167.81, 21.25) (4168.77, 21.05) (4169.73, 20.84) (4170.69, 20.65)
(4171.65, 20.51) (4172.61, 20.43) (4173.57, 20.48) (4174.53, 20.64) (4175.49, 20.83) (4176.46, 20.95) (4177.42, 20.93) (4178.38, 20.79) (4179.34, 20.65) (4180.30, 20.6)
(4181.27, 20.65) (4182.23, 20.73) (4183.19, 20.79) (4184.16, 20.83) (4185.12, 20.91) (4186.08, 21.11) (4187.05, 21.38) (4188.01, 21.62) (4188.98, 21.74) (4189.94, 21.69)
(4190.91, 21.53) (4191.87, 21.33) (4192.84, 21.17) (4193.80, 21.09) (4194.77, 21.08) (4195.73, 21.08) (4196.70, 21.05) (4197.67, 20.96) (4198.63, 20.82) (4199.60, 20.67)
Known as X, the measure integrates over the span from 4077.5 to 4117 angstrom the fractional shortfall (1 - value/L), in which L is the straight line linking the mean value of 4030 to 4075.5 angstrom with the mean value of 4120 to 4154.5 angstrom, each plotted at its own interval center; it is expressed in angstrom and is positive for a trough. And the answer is 4.60 angstrom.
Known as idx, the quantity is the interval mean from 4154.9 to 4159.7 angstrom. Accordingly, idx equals 20.8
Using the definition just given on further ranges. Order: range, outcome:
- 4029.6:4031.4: 20.5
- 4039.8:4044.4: 21.7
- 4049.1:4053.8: 22.4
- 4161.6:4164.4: 21.5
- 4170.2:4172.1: 20.6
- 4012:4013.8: 22.7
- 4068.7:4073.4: 20.2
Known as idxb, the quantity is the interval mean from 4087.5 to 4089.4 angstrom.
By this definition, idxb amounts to 21.7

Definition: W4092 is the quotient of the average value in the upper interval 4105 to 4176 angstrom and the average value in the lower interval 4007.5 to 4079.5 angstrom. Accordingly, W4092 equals 0.96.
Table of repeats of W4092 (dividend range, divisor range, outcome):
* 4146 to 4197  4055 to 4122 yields 1.09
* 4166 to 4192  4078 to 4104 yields 1.11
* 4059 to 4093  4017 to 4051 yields 0.94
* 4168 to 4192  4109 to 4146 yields 1.03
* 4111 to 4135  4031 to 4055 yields 0.92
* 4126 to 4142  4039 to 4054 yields 0.97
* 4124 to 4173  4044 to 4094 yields 1.02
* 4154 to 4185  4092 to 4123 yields 1.18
